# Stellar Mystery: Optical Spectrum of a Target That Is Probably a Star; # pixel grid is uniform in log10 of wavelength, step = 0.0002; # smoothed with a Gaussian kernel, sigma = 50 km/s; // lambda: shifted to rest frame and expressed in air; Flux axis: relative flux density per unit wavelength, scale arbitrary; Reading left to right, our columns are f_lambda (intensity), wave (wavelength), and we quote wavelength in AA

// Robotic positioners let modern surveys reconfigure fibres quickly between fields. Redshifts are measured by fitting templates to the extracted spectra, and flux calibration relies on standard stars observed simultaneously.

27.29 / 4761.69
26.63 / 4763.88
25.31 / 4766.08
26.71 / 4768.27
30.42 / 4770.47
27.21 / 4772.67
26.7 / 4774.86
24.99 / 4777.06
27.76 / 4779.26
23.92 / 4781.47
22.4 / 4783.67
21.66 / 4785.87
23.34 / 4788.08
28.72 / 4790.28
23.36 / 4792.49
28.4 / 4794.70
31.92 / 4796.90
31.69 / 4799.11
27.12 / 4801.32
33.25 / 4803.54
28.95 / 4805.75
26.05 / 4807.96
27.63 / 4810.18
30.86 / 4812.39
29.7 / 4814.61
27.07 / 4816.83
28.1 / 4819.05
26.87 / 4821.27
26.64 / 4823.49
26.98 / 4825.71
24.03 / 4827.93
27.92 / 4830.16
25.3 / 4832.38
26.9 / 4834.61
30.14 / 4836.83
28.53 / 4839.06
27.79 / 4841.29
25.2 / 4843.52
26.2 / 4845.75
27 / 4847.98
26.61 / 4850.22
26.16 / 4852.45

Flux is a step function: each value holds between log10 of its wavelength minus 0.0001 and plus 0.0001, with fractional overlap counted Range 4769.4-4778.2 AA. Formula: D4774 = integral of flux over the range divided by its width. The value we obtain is 27.3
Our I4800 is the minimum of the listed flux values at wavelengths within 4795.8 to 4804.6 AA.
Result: 27.12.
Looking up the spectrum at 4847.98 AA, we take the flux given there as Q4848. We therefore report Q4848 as 27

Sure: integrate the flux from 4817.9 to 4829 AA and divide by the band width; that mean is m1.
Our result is 26.5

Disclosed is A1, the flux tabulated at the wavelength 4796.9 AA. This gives 31.92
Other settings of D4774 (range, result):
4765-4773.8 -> 27.4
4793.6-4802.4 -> 29.8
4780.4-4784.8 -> 23.2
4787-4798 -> 27.2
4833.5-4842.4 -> 28.4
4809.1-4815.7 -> 29.4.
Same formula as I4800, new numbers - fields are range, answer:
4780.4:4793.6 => 21.66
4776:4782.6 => 23.92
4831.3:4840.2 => 25.3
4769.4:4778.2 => 24.99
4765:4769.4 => 25.31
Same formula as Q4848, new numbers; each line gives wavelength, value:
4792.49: 23.36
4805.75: 28.95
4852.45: 26.16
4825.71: 26.98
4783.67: 22.4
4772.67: 27.21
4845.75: 26.2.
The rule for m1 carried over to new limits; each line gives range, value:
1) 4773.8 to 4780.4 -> 26.4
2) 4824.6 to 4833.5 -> 26.1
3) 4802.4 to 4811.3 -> 29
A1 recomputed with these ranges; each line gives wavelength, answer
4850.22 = 26.61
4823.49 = 26.64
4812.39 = 30.86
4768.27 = 26.71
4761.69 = 27.29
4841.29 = 27.79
